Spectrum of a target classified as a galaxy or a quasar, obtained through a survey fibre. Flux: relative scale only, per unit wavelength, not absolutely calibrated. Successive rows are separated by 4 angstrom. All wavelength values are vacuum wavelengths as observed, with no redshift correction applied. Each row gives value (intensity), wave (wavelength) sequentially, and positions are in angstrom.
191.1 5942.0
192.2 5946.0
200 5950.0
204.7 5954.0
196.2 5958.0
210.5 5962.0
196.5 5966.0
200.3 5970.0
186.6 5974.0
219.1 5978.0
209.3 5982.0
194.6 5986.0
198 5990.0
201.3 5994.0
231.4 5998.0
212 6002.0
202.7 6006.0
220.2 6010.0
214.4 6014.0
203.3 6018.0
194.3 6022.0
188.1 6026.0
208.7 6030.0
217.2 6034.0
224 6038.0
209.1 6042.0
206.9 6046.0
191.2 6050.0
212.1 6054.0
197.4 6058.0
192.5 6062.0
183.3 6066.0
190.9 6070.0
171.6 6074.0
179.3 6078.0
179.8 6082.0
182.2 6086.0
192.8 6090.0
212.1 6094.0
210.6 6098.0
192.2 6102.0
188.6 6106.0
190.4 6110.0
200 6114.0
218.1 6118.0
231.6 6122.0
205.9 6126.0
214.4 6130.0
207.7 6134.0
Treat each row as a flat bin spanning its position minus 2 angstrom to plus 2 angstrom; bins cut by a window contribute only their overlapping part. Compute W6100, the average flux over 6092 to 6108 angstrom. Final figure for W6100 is 201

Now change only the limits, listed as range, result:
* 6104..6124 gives 206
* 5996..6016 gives 216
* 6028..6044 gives 215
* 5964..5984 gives 202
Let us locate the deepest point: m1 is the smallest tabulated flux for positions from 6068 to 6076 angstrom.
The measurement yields 171.6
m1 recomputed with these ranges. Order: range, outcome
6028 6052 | 191.2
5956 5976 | 186.6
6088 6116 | 188.6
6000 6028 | 188.1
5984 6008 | 194.6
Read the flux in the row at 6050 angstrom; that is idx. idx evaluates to 191.2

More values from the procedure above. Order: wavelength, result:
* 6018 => 203.3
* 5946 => 192.2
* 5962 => 210.5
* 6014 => 214.4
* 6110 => 190.4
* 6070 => 190.9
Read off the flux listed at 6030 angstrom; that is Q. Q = 208.7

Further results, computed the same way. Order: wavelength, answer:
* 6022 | 194.3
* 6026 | 188.1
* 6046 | 206.9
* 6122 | 231.6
